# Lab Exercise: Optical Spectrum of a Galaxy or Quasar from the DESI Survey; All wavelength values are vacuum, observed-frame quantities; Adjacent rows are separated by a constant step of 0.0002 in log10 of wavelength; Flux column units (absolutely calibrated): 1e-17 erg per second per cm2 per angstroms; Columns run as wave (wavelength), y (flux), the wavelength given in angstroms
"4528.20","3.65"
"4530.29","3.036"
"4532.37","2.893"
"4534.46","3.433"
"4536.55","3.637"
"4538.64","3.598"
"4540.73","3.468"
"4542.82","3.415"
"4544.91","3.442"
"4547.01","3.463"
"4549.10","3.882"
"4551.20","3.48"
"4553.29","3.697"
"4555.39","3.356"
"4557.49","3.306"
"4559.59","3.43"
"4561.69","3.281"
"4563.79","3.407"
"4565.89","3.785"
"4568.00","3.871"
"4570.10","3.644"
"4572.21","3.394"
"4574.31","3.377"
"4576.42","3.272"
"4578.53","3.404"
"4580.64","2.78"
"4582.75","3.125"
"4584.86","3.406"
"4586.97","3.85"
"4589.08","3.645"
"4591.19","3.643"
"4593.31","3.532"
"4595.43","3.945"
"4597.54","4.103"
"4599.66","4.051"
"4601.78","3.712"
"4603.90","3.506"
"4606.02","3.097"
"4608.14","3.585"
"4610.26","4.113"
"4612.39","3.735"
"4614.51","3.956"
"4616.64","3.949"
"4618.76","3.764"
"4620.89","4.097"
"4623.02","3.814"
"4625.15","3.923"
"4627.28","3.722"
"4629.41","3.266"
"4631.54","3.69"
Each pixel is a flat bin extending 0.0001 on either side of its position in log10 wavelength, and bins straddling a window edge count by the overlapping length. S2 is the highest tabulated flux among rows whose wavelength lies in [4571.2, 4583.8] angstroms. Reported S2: 3.404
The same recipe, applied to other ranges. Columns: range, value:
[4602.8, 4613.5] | 4.113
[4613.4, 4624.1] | 4.097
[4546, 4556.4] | 3.882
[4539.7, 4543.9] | 3.468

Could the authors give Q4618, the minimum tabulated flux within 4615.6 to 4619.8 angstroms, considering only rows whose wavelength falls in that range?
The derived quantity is 3.764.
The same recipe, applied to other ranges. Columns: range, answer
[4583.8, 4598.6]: 3.406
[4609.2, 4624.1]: 3.735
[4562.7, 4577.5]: 3.272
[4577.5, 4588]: 2.78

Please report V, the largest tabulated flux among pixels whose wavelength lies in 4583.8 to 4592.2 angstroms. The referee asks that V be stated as 3.85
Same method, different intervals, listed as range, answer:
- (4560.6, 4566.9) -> 3.785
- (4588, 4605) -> 4.103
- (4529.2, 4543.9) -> 3.637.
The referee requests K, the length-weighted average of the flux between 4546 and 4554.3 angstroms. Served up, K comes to 3.63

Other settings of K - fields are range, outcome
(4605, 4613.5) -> 3.64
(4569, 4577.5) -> 3.42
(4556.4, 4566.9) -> 3.44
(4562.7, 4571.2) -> 3.67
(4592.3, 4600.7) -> 3.91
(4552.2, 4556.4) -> 3.53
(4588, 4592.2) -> 3.65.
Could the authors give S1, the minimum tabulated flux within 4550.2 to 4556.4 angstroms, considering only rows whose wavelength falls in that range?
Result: 3.356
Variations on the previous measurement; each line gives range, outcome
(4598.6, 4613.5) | 3.097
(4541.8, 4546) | 3.415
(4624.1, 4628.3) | 3.722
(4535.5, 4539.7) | 3.598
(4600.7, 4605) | 3.506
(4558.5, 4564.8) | 3.281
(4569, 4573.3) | 3.394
